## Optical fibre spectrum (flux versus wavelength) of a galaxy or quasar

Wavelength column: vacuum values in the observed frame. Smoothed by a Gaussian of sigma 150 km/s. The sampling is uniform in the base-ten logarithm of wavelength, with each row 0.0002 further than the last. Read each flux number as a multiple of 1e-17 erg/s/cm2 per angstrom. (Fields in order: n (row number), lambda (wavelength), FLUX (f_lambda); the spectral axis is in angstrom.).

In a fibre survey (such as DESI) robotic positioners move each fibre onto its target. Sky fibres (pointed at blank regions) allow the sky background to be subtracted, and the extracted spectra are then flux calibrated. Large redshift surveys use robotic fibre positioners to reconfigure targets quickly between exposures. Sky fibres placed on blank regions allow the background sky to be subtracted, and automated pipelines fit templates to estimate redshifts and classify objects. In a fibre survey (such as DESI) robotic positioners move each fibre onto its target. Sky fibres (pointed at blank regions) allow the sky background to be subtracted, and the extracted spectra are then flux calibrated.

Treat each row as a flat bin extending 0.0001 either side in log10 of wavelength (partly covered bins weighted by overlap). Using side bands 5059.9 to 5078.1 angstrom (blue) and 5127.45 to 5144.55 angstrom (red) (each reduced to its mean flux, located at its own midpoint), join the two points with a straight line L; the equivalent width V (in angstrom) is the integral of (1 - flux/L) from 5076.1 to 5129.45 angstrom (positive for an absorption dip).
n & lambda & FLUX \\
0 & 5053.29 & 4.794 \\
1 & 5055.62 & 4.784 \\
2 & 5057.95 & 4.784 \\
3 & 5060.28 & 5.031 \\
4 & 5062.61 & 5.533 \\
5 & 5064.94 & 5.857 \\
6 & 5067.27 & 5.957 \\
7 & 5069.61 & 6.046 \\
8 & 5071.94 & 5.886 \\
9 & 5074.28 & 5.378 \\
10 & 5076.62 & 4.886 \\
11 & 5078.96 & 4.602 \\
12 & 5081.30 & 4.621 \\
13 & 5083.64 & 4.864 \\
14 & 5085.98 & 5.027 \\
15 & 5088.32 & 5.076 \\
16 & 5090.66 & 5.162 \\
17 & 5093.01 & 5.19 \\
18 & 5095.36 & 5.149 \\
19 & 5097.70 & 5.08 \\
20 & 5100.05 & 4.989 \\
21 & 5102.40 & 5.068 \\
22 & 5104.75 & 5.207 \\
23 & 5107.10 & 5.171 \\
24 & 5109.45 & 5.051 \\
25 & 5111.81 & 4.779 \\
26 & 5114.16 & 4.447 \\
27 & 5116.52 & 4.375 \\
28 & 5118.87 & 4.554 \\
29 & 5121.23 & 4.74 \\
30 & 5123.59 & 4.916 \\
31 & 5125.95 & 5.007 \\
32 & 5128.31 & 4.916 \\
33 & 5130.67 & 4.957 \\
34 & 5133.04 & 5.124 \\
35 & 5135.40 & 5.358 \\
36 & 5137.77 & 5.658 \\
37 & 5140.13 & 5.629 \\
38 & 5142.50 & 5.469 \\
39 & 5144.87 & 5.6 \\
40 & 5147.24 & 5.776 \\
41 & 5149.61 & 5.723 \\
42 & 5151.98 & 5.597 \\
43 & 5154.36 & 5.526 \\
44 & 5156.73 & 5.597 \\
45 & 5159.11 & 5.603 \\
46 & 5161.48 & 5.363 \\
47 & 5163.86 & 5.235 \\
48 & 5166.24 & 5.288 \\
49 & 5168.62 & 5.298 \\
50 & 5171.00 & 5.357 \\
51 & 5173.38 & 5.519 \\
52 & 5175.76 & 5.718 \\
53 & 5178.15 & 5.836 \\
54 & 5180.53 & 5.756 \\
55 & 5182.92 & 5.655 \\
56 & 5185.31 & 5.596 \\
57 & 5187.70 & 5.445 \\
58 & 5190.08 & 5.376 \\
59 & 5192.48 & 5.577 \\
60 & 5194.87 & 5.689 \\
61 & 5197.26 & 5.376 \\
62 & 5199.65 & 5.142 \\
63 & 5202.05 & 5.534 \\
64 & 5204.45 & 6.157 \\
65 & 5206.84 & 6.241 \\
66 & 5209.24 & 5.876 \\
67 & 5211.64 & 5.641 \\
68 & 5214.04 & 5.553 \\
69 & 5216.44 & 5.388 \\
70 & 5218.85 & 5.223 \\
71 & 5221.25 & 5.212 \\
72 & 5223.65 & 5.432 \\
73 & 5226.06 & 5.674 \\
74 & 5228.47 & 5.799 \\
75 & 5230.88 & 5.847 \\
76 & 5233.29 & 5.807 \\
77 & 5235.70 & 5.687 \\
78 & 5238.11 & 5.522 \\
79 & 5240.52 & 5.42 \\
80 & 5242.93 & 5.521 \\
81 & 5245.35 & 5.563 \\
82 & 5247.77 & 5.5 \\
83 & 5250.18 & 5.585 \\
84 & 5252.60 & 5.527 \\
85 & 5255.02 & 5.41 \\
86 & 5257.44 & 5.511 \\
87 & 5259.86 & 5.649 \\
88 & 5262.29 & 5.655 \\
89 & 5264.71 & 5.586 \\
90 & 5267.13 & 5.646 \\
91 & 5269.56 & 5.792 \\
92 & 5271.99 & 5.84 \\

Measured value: 5.3 angstrom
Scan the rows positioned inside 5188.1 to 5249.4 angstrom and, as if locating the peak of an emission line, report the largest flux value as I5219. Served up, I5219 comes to 6.241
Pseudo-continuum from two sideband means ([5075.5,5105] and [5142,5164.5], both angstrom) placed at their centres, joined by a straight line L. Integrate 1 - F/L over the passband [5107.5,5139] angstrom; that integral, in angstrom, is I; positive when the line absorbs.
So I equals 2.2 angstrom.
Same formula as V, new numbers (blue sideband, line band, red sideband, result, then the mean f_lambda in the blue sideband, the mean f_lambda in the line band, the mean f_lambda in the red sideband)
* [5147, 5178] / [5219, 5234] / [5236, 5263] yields -0.2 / 5.51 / 5.59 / 5.54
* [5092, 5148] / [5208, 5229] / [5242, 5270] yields -0.3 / 5.09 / 5.52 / 5.57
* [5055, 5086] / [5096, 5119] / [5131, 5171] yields 2.0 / 5.25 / 4.89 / 5.47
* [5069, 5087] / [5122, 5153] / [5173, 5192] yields 0.3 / 5.14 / 5.36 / 5.61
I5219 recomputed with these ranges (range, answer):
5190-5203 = 5.689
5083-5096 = 5.19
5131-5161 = 5.776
